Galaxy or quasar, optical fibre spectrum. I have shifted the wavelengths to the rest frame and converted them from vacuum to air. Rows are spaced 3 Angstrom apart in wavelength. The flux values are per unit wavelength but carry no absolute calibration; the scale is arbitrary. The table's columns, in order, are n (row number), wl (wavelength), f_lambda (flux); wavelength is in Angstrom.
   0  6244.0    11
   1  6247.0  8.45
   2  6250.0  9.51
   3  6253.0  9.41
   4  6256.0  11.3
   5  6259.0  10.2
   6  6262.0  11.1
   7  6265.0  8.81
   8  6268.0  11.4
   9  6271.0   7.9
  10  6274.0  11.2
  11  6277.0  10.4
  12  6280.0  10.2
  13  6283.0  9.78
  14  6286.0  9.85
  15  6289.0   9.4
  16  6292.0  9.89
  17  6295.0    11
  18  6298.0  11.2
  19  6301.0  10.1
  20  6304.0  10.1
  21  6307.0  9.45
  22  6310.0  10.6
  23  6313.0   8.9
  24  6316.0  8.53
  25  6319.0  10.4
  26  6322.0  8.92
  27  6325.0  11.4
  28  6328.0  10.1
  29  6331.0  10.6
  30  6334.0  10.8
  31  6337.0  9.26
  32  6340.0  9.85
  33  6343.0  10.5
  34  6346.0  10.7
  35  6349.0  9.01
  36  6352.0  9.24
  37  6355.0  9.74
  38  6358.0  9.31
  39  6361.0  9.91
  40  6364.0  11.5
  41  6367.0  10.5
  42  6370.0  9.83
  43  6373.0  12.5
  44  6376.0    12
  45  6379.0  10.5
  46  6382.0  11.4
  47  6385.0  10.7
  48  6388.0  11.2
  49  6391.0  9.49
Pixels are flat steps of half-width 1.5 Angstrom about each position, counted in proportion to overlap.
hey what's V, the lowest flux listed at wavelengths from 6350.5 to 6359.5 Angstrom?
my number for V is 9.24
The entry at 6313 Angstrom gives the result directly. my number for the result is 8.9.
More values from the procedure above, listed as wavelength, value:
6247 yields 8.45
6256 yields 11.3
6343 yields 10.5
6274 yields 11.2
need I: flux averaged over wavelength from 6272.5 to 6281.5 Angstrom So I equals 10.6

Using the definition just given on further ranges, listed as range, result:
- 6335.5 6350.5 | 9.86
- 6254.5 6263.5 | 10.9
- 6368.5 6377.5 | 11.4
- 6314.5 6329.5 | 9.87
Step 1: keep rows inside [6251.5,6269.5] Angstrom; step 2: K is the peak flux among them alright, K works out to 11.4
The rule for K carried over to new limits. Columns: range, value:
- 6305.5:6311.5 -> 10.6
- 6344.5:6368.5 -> 11.5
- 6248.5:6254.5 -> 9.51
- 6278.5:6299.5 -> 11.2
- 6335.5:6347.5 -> 10.7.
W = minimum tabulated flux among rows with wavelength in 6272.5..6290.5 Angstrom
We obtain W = 9.4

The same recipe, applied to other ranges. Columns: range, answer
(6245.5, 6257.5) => 8.45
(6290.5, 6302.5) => 9.89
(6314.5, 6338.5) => 8.53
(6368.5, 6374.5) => 9.83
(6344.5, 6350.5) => 9.01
